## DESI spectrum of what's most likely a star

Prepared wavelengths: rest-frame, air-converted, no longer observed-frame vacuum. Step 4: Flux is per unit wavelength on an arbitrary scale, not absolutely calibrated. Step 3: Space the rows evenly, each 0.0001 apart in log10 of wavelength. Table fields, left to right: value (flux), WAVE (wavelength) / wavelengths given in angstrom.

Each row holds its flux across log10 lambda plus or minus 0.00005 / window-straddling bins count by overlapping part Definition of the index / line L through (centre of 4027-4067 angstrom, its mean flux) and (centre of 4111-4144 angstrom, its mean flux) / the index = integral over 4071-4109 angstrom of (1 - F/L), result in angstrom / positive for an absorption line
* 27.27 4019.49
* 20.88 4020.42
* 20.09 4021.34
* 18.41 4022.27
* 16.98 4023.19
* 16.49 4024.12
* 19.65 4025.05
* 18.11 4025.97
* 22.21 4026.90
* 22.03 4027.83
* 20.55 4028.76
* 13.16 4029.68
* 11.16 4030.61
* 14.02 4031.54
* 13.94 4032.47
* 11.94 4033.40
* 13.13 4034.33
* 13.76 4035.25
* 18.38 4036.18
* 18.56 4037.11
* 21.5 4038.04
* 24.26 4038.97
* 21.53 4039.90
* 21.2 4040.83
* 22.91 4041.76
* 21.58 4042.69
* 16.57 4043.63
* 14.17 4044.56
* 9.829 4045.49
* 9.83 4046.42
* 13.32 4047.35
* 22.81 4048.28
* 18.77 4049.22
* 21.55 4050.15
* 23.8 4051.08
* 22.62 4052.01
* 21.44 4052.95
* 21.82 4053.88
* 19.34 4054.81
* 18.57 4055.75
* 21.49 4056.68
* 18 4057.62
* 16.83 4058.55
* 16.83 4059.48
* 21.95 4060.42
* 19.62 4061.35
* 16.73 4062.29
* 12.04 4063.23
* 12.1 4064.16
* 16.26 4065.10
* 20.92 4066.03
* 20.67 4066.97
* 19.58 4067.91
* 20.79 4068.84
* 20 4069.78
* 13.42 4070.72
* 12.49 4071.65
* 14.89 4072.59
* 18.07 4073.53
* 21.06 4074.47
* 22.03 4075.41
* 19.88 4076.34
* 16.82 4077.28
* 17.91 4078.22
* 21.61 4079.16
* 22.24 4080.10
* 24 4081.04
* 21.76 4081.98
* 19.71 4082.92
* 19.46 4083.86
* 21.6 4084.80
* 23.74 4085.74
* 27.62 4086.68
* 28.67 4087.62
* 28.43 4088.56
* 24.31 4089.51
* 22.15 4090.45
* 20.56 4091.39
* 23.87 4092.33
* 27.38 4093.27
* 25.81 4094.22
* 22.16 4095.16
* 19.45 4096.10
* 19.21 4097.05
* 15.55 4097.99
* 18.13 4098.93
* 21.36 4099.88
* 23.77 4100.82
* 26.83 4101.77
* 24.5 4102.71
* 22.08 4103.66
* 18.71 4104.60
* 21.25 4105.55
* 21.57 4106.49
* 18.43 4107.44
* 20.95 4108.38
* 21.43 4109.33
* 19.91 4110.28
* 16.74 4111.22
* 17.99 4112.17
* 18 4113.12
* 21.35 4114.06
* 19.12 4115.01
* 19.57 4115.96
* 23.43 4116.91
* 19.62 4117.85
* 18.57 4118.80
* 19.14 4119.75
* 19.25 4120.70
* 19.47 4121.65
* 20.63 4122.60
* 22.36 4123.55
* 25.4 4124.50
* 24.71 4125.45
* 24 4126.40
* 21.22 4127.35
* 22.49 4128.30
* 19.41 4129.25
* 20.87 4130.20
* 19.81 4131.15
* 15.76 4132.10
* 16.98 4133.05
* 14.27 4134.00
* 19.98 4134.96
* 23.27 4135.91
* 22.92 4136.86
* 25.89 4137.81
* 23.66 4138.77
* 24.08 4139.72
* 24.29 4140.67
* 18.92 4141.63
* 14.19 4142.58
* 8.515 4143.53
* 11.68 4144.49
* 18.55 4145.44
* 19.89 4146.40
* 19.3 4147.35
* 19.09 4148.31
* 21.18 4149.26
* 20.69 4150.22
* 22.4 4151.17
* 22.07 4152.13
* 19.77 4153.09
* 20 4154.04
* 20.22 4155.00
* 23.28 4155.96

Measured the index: -4.6 angstrom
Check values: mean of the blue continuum 18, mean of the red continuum 20.2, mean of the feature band 21.5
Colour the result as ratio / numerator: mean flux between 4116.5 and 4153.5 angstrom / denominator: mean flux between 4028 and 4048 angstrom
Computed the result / 1.22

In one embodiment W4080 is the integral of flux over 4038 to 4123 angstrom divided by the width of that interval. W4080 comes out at 20.1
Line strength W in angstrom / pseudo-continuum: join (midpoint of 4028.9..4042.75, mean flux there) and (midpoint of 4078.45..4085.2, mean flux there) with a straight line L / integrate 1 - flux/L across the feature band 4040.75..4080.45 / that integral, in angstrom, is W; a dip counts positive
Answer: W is 2.1 angstrom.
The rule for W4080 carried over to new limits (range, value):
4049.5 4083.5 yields 19.1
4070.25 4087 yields 19.8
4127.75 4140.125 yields 20.7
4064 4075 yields 17.7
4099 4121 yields 20.5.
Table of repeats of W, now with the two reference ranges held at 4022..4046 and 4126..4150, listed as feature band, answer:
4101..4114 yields -1.2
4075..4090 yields -3.2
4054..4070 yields -0.3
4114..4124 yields -0.5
